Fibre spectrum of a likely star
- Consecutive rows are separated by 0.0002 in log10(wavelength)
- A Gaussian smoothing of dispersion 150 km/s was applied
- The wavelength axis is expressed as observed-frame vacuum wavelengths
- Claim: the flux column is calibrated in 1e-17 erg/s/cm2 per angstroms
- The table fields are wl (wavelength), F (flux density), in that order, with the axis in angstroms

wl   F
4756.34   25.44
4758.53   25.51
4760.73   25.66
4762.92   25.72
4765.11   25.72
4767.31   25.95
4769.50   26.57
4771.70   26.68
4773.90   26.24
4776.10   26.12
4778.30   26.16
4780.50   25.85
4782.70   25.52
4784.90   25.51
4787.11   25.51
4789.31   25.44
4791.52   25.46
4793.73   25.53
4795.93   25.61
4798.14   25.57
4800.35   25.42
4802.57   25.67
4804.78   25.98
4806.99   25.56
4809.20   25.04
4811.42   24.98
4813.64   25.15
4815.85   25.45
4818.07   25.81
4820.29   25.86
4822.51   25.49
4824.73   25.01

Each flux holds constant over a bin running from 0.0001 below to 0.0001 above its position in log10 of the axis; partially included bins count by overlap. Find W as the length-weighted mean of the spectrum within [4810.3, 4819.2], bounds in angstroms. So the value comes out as 25.3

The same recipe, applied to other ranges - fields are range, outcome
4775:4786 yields 25.8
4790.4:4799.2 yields 25.5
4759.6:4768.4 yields 25.7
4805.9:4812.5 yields 25.2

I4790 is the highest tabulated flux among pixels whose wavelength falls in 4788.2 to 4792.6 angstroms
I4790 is 25.46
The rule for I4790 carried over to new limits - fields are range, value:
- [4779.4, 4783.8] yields 25.85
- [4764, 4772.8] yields 26.68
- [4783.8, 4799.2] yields 25.61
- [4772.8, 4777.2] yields 26.24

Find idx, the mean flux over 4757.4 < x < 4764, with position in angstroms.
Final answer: 25.6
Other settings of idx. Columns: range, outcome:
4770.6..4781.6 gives 26.2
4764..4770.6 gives 26.1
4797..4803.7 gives 25.5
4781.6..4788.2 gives 25.5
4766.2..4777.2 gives 26.3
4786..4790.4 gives 25.5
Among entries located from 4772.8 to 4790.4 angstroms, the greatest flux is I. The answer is 26.24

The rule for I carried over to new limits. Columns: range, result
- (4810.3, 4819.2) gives 25.81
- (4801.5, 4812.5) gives 25.98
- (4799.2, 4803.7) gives 25.67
